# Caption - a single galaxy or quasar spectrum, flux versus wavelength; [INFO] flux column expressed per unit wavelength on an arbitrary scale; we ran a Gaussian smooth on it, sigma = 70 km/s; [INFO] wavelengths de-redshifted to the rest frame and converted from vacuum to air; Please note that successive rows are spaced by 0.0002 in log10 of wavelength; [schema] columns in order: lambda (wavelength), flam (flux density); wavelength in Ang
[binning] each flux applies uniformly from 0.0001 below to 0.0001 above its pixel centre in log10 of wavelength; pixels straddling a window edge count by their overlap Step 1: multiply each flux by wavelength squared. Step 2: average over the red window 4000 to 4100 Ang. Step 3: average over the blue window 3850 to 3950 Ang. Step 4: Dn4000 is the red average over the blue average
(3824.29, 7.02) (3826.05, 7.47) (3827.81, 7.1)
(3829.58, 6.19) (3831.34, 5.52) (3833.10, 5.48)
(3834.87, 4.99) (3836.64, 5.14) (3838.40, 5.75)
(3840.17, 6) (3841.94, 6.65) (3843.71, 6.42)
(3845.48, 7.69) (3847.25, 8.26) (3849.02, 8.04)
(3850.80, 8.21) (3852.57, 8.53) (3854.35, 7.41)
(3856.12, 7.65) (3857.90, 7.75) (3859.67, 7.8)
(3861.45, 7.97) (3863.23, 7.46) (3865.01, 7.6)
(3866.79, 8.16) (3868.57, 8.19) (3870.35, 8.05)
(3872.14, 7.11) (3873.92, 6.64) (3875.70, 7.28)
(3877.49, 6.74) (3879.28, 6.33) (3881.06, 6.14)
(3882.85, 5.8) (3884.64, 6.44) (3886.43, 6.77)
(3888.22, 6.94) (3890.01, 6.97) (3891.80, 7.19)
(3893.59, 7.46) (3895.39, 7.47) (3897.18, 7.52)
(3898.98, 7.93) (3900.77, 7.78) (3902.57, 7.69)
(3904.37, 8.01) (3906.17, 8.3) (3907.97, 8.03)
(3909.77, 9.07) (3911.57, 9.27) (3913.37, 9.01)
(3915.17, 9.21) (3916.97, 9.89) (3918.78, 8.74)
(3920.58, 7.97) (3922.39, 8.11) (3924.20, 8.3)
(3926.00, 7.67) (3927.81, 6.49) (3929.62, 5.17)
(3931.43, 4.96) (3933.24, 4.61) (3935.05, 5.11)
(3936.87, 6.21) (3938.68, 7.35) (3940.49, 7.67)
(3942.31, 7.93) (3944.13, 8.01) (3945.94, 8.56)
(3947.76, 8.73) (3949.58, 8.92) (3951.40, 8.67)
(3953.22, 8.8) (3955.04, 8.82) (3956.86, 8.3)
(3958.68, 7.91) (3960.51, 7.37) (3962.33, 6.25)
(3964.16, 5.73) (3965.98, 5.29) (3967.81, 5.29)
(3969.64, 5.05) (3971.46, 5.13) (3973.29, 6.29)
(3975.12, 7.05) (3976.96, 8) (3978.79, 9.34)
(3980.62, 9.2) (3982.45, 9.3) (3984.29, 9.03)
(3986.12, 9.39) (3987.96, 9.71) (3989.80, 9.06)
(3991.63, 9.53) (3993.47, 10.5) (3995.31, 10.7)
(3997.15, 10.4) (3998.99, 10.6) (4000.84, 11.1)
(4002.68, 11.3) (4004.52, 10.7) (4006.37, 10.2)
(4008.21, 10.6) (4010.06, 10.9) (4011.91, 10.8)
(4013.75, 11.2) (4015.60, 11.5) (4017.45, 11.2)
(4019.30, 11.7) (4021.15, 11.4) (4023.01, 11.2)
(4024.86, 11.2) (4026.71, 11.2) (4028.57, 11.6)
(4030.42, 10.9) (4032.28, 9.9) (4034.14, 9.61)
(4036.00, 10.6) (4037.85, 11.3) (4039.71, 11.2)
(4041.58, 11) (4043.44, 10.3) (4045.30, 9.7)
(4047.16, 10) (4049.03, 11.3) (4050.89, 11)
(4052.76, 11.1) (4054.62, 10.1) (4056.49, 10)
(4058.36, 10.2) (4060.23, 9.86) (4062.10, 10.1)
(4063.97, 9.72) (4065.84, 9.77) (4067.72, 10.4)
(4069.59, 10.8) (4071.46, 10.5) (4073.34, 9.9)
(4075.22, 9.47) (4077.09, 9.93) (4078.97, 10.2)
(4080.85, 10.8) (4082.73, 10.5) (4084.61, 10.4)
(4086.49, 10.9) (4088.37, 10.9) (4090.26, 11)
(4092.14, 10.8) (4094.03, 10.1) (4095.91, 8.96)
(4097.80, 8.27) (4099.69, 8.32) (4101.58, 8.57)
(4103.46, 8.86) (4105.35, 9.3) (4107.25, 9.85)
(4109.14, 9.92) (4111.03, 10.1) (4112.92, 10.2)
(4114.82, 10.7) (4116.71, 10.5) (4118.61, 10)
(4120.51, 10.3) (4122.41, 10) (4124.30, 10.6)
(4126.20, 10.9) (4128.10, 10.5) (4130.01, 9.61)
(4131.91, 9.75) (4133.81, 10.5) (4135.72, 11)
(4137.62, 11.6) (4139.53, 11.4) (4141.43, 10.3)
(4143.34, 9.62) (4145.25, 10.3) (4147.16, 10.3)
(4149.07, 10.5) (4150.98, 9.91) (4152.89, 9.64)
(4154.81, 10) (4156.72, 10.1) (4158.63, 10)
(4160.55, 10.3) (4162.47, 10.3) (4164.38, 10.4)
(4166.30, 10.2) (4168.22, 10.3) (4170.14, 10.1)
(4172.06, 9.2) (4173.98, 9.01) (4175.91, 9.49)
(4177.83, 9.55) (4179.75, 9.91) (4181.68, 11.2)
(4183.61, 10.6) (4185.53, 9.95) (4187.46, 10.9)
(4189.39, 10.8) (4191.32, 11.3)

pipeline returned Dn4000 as 1.51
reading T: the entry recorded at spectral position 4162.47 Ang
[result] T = 10.3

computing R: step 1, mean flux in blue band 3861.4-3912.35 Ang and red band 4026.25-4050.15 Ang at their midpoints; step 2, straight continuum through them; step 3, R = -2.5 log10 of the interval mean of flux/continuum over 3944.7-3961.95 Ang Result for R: 0.059 mag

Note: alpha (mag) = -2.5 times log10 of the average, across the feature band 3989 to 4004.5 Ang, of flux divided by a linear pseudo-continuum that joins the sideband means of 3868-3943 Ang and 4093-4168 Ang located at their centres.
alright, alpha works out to -0.228 mag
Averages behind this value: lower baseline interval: 7.36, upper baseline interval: 10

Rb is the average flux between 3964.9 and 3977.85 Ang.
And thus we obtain 6.01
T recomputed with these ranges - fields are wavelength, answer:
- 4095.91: 8.96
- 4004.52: 10.7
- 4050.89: 11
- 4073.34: 9.9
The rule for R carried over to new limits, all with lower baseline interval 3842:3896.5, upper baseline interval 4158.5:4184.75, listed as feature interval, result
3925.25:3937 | 0.36 mag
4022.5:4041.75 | -0.23 mag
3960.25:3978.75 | 0.30 mag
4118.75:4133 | -0.07 mag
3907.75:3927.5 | -0.11 mag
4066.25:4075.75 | -0.12 mag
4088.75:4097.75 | -0.08 mag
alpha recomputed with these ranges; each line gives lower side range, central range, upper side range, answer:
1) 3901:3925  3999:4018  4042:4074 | -0.13 mag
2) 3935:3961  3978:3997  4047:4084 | -0.10 mag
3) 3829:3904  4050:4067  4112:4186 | -0.11 mag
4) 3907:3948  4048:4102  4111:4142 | -0.04 mag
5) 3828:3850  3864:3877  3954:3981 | -0.16 mag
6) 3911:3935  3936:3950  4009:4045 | 0.04 mag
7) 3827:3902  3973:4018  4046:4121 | -0.12 mag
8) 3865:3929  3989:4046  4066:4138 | -0.18 mag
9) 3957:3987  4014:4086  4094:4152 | -0.22 mag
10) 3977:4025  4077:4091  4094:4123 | -0.09 mag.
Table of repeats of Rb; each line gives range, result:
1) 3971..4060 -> 10.2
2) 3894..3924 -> 8.36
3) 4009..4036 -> 11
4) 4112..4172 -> 10.3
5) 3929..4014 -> 8.31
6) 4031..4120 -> 10.1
